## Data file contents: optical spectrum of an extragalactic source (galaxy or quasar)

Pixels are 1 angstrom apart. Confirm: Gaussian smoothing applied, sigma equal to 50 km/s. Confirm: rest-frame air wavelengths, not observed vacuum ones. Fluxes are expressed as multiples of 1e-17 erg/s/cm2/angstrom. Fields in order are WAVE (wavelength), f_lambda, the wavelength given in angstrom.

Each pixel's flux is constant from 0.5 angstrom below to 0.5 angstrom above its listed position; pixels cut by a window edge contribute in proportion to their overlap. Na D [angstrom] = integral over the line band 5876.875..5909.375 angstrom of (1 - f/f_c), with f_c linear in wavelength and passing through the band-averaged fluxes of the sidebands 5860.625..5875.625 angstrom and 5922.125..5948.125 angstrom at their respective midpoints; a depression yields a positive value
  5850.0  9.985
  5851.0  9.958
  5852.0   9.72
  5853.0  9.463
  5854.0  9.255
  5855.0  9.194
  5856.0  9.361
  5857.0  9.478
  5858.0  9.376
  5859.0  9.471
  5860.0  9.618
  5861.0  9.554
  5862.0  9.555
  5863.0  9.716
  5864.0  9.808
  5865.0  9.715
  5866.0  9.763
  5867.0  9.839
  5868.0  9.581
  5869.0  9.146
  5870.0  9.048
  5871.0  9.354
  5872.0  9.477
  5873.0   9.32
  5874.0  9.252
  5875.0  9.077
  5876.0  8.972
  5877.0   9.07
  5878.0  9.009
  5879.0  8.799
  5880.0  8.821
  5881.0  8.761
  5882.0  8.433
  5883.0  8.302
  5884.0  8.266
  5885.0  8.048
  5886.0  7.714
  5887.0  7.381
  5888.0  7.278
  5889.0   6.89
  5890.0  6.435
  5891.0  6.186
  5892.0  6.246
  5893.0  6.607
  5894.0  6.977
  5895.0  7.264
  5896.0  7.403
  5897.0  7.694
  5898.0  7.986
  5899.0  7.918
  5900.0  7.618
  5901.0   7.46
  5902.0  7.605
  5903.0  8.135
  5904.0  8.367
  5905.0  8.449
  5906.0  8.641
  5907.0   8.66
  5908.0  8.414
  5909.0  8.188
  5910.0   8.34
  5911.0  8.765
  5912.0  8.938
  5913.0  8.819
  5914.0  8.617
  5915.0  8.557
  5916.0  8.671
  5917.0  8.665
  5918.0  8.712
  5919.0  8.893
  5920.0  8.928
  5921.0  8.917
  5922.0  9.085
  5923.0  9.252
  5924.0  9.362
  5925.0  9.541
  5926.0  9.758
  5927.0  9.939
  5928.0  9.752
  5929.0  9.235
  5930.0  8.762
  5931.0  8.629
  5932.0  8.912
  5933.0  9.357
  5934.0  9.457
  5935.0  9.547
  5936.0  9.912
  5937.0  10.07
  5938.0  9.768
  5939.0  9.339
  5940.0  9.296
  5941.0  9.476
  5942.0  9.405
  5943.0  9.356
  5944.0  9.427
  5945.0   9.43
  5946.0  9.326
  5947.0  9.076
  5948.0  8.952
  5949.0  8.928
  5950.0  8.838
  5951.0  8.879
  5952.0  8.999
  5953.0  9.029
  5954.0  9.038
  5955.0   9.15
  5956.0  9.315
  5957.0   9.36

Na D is 5.6 angstrom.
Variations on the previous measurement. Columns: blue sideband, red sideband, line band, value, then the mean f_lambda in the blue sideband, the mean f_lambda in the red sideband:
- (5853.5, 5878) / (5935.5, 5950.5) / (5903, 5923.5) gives 1.5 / 9.41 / 9.37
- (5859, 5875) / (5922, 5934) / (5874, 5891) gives 2.3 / 9.5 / 9.31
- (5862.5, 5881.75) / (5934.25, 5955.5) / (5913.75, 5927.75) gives 0.3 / 9.28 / 9.3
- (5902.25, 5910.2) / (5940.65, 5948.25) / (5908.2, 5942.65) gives -1.1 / 8.38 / 9.31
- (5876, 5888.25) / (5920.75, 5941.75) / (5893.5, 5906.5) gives 1.4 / 8.37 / 9.4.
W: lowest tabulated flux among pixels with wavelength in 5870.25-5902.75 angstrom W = 6.186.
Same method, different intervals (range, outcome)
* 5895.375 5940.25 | 7.403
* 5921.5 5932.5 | 8.629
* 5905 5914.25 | 8.188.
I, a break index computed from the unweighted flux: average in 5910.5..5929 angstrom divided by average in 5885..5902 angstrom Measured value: 1.25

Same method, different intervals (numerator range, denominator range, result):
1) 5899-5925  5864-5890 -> 0.98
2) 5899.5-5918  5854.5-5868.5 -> 0.88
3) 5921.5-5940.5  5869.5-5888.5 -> 1.09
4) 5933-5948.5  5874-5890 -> 1.14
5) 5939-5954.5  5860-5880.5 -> 0.98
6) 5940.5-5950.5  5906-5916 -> 1.07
